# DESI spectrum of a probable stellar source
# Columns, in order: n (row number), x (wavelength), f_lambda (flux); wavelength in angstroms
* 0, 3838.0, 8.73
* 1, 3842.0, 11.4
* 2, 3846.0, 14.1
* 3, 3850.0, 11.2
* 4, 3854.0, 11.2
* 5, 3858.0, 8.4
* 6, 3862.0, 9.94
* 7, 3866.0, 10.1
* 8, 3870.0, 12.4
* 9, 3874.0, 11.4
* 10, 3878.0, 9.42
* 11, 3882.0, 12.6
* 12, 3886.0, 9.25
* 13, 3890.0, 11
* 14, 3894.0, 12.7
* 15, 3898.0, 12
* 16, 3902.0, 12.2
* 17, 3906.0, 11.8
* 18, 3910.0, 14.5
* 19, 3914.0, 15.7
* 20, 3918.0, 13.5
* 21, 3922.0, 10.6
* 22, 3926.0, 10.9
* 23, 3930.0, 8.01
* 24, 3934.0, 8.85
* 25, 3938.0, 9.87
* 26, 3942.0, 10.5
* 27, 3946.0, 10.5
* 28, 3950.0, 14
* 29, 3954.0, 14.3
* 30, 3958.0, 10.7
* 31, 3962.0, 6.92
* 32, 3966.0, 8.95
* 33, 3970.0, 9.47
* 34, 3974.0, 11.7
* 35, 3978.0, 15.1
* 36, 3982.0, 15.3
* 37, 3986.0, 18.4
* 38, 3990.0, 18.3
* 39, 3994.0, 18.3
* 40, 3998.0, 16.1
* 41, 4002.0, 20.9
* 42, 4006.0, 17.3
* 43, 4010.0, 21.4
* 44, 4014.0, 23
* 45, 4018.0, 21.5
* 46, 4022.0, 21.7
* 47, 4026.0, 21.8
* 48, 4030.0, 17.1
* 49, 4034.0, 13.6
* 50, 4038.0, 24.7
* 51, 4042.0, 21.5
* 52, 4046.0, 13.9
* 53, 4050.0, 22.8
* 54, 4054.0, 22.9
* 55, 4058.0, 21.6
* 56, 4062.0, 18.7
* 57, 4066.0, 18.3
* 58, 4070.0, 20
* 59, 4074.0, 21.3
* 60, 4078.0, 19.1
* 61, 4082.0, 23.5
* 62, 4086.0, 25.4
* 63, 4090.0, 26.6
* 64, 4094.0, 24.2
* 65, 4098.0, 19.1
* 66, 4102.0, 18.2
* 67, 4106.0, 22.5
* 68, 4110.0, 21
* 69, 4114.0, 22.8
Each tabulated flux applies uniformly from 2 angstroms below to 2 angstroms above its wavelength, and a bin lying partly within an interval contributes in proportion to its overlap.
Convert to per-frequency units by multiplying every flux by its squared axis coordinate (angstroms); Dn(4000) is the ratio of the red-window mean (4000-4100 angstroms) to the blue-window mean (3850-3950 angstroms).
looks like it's 2.01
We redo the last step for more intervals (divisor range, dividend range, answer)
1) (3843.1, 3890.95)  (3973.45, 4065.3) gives 1.89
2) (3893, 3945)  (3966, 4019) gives 1.53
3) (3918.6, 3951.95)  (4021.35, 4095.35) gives 2.12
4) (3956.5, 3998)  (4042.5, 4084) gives 1.57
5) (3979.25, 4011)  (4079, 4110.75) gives 1.31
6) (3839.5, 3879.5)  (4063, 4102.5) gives 2.21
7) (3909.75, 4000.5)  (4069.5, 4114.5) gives 1.86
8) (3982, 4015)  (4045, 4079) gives 1.10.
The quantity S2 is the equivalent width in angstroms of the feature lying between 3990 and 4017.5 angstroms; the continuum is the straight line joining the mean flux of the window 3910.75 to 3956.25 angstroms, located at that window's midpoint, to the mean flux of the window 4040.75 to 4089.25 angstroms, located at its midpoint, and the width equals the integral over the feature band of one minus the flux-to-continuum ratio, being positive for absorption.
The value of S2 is -4.9 angstroms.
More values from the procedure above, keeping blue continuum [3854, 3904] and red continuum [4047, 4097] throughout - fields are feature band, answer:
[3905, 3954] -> 7.28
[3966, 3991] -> 3.81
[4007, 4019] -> -2.02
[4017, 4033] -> -0.75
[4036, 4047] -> -0.29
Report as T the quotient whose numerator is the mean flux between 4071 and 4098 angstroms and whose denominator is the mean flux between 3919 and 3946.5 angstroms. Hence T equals 2.3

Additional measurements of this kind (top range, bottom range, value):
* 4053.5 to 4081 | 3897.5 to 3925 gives 1.57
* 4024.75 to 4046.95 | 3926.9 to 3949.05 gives 1.92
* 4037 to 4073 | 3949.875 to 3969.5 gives 1.93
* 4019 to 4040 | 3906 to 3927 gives 1.53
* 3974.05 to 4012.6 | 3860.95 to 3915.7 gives 1.50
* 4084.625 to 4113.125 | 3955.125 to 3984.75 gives 1.96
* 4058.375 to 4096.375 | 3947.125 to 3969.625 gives 2.02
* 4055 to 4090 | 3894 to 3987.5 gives 1.80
